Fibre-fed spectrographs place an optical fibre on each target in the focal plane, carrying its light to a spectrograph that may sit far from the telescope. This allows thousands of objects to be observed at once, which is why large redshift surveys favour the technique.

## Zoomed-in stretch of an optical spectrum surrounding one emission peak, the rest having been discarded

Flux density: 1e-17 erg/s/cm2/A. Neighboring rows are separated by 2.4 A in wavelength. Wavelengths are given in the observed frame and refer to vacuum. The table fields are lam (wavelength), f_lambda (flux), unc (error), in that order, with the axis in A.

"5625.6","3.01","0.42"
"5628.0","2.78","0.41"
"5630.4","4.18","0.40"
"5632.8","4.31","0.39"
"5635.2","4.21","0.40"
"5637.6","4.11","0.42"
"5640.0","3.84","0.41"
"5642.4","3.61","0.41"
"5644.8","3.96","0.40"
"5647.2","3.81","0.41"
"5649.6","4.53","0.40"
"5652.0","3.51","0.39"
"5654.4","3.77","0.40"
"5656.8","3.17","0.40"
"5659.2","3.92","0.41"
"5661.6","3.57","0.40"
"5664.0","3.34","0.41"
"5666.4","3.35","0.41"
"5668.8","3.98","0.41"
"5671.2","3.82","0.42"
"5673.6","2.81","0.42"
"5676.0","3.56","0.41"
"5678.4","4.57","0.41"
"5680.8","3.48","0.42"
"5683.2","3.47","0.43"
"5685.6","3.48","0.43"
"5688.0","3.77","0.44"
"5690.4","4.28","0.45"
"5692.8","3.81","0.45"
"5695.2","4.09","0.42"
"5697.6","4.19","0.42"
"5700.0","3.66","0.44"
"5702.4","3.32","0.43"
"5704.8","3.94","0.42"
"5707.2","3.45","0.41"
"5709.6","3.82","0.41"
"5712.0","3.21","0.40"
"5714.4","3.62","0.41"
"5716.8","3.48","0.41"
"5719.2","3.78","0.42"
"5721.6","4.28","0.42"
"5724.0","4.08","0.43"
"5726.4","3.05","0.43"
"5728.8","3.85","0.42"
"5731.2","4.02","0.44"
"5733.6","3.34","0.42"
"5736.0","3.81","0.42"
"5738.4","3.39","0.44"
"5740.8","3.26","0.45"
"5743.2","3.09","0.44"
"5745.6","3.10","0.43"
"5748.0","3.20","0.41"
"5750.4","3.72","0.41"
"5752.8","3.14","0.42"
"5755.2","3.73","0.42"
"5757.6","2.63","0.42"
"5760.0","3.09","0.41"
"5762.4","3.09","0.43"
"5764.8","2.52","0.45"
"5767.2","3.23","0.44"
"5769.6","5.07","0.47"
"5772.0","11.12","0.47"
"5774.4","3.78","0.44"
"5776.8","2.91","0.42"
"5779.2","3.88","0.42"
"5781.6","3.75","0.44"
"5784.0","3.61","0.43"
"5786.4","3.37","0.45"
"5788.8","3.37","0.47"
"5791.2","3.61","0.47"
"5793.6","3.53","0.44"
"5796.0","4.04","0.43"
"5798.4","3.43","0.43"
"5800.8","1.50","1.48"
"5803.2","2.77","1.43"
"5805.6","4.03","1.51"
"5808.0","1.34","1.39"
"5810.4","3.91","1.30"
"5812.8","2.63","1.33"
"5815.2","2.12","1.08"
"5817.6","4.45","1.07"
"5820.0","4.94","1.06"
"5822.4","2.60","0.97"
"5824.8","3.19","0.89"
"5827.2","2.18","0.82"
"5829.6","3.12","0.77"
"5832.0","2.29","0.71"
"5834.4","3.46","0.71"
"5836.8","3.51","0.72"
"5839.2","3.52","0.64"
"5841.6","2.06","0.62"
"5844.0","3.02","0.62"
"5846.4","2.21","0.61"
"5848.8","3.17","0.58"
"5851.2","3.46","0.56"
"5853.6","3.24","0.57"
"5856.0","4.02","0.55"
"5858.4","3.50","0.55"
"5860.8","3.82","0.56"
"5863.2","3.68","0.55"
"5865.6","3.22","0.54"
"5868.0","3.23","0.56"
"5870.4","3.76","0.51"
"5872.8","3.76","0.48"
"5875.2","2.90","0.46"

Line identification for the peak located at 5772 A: H-beta 4861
